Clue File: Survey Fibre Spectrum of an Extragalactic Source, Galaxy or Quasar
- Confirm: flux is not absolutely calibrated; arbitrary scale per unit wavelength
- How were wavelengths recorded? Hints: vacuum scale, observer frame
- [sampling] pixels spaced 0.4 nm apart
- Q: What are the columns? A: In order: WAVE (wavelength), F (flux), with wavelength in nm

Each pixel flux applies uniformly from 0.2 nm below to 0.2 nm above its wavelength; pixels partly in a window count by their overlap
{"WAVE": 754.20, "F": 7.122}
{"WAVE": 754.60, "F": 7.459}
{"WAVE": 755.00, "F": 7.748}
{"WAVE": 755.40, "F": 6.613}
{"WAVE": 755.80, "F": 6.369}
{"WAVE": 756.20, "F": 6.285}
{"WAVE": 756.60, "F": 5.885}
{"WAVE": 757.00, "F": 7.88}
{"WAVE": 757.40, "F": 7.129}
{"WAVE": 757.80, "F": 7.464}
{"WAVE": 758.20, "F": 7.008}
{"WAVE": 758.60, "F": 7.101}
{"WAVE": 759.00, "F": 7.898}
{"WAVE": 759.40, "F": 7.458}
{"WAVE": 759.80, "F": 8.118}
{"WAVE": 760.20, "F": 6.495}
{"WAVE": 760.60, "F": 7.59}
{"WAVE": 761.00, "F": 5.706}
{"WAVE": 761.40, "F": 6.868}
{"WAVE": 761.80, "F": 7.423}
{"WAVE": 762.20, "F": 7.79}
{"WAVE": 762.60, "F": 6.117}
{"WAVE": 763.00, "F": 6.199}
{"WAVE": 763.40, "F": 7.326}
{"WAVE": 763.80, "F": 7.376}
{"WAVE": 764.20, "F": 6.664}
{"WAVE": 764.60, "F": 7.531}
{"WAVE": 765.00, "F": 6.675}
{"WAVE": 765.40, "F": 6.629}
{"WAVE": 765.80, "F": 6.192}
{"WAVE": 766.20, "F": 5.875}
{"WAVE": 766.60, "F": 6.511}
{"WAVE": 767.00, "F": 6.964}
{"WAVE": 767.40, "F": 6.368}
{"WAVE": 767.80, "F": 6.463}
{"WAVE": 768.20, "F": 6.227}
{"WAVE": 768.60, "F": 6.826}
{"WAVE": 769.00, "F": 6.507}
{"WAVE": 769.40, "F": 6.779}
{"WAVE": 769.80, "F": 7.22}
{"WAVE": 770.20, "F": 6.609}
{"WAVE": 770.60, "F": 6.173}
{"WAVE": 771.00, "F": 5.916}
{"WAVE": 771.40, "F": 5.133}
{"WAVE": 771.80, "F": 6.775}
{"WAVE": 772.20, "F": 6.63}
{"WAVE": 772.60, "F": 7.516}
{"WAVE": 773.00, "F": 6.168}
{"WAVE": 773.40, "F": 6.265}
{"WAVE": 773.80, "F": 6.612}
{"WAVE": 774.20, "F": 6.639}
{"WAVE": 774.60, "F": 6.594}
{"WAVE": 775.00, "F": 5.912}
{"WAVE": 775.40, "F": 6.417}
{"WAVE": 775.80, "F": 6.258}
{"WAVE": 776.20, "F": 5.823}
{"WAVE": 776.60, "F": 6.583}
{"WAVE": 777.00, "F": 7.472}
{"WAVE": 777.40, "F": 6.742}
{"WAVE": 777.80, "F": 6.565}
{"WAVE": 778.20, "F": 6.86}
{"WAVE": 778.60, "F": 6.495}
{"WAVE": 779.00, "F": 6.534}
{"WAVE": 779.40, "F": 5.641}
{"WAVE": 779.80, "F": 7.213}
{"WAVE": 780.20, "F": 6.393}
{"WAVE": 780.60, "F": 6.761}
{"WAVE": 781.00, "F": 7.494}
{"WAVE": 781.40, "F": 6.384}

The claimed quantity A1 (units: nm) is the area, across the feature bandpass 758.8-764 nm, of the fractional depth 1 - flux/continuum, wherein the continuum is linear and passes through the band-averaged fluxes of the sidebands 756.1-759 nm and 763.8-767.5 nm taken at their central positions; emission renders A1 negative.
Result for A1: -0.18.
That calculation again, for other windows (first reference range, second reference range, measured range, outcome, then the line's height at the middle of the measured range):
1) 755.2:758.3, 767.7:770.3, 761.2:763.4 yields -0.05 nm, 6.75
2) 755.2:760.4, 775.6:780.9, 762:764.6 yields -0.01 nm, 6.93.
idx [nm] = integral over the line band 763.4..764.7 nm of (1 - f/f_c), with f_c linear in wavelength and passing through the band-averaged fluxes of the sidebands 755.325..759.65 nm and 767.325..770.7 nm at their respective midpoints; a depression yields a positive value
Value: -0.08 nm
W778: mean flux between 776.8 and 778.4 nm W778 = 6.91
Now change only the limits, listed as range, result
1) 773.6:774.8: 6.61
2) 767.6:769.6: 6.56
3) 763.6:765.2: 7.06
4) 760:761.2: 6.6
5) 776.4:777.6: 6.93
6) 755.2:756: 6.49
